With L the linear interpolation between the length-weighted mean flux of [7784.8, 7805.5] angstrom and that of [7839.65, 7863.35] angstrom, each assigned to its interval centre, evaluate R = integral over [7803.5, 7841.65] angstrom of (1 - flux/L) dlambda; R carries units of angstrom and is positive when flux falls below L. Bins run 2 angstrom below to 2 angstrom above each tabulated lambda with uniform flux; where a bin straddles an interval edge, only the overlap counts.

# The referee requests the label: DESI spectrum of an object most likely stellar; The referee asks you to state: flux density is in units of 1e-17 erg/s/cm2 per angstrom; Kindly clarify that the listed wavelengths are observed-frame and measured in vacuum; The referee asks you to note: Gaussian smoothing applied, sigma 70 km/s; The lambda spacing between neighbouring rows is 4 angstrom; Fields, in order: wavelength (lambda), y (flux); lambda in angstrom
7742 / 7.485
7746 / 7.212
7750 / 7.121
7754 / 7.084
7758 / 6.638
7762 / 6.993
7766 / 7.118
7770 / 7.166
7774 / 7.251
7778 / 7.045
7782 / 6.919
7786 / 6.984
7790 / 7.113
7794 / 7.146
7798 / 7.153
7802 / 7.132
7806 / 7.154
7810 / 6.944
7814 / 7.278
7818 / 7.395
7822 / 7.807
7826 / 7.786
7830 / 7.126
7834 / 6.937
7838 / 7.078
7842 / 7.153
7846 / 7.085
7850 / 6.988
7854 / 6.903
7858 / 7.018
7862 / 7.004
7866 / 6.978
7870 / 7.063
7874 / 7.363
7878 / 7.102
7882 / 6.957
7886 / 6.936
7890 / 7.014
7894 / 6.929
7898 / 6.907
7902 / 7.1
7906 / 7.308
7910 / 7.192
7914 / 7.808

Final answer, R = -1.1 angstrom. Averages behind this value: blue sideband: 7.11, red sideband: 7.03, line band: 7.27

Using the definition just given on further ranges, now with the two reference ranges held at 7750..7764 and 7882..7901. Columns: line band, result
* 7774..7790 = -0.2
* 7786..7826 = -1.8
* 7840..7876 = -0.6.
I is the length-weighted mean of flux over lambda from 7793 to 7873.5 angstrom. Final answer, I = 7.16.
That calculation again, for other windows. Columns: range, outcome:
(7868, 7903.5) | 7.04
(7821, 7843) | 7.3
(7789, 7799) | 7.14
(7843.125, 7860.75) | 7.01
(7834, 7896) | 7.03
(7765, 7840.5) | 7.19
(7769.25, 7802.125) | 7.1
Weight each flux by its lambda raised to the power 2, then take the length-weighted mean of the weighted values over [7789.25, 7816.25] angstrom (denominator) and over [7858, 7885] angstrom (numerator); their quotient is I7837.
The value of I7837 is 1.01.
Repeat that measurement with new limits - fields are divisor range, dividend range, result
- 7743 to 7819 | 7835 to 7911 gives 1.02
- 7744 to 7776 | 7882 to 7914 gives 1.04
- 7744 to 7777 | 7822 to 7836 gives 1.06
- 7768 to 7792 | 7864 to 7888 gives 1.02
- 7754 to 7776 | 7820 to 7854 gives 1.05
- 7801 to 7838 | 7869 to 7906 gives 0.99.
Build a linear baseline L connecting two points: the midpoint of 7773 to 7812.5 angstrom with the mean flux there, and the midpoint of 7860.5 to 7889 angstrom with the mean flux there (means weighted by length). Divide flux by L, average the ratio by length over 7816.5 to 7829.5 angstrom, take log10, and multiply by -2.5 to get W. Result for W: -0.080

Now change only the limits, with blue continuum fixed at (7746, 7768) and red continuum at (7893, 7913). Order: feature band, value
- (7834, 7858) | 0.01 mag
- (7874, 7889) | 0.01 mag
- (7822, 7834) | -0.05 mag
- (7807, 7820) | -0.02 mag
